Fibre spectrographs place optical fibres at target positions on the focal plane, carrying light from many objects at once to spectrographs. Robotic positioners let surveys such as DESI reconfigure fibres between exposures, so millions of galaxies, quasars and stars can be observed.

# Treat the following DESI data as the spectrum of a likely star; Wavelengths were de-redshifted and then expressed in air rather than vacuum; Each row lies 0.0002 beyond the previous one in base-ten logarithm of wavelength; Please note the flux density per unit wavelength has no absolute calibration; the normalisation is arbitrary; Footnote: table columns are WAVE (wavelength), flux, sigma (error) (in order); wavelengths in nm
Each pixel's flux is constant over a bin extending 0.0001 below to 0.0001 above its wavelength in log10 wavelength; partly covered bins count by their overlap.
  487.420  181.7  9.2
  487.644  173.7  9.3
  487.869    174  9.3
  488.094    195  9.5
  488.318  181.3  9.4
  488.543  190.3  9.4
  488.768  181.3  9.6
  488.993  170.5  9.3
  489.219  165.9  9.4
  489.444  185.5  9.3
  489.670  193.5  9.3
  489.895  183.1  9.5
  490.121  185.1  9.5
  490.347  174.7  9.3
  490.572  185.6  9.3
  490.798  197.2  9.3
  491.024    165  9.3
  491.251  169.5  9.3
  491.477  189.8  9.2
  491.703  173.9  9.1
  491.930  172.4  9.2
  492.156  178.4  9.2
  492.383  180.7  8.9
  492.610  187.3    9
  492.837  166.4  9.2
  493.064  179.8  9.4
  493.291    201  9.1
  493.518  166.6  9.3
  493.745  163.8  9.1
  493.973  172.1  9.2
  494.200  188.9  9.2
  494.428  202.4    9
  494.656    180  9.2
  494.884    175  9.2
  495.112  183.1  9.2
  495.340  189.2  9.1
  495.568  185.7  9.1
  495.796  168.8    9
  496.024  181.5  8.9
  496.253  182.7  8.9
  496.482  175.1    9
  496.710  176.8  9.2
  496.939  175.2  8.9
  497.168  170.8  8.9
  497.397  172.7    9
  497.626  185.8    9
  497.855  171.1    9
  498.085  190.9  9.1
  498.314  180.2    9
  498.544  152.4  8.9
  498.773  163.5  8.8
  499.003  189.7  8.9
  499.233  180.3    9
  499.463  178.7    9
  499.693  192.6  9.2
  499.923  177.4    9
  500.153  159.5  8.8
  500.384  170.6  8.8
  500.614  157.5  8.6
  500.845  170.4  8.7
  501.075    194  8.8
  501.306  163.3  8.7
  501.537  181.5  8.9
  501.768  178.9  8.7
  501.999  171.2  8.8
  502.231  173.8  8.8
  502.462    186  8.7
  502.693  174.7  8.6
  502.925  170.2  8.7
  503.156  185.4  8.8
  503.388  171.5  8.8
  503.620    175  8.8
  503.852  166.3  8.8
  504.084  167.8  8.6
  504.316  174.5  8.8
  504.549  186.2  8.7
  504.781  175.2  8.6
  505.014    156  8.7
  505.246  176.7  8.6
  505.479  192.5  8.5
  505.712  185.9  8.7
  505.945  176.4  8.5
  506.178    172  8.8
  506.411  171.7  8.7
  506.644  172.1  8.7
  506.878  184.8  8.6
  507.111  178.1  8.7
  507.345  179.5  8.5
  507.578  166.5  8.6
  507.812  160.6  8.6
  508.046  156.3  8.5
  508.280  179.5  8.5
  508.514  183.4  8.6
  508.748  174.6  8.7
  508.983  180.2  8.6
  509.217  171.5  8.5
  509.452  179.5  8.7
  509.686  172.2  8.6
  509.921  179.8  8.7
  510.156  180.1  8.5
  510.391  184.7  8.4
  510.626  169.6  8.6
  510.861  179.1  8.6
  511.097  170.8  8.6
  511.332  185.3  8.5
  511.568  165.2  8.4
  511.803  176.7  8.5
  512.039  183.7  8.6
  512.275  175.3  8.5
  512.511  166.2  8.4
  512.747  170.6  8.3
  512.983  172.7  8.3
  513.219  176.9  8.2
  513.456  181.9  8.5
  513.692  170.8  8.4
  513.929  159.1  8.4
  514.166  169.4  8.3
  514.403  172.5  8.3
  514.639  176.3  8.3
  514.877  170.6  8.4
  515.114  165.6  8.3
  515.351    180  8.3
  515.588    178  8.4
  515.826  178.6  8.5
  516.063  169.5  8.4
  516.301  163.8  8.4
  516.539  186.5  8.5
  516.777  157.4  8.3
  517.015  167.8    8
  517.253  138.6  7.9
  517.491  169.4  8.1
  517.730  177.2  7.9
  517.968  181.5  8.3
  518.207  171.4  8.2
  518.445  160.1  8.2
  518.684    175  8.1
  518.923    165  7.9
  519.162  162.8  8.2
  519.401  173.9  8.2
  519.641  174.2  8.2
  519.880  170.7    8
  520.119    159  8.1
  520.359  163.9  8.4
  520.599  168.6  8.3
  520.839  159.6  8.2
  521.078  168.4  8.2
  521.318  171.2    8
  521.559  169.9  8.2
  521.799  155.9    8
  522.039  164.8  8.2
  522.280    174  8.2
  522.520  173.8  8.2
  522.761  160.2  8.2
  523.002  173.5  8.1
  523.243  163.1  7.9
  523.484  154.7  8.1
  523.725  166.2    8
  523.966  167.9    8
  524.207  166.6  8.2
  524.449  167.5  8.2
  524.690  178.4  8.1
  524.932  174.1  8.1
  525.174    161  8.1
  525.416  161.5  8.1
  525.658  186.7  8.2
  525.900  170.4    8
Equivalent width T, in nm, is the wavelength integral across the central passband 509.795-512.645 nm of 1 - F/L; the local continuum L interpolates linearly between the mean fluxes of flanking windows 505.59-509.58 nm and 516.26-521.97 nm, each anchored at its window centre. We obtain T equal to -0.06 nm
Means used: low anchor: 175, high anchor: 167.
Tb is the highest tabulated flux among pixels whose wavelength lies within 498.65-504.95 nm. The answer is 194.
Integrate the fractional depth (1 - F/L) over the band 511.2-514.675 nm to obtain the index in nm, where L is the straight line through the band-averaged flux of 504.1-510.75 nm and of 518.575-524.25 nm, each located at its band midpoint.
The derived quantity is -0.03 nm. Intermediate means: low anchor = 176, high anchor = 167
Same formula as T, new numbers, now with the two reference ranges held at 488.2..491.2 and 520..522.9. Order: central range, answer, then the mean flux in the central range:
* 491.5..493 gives 0.02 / 177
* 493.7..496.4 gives -0.04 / 181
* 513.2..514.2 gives -0.01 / 171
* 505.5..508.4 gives -0.02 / 174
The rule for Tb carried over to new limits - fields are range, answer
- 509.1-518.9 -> 186.5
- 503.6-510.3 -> 192.5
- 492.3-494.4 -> 201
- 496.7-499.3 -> 190.9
